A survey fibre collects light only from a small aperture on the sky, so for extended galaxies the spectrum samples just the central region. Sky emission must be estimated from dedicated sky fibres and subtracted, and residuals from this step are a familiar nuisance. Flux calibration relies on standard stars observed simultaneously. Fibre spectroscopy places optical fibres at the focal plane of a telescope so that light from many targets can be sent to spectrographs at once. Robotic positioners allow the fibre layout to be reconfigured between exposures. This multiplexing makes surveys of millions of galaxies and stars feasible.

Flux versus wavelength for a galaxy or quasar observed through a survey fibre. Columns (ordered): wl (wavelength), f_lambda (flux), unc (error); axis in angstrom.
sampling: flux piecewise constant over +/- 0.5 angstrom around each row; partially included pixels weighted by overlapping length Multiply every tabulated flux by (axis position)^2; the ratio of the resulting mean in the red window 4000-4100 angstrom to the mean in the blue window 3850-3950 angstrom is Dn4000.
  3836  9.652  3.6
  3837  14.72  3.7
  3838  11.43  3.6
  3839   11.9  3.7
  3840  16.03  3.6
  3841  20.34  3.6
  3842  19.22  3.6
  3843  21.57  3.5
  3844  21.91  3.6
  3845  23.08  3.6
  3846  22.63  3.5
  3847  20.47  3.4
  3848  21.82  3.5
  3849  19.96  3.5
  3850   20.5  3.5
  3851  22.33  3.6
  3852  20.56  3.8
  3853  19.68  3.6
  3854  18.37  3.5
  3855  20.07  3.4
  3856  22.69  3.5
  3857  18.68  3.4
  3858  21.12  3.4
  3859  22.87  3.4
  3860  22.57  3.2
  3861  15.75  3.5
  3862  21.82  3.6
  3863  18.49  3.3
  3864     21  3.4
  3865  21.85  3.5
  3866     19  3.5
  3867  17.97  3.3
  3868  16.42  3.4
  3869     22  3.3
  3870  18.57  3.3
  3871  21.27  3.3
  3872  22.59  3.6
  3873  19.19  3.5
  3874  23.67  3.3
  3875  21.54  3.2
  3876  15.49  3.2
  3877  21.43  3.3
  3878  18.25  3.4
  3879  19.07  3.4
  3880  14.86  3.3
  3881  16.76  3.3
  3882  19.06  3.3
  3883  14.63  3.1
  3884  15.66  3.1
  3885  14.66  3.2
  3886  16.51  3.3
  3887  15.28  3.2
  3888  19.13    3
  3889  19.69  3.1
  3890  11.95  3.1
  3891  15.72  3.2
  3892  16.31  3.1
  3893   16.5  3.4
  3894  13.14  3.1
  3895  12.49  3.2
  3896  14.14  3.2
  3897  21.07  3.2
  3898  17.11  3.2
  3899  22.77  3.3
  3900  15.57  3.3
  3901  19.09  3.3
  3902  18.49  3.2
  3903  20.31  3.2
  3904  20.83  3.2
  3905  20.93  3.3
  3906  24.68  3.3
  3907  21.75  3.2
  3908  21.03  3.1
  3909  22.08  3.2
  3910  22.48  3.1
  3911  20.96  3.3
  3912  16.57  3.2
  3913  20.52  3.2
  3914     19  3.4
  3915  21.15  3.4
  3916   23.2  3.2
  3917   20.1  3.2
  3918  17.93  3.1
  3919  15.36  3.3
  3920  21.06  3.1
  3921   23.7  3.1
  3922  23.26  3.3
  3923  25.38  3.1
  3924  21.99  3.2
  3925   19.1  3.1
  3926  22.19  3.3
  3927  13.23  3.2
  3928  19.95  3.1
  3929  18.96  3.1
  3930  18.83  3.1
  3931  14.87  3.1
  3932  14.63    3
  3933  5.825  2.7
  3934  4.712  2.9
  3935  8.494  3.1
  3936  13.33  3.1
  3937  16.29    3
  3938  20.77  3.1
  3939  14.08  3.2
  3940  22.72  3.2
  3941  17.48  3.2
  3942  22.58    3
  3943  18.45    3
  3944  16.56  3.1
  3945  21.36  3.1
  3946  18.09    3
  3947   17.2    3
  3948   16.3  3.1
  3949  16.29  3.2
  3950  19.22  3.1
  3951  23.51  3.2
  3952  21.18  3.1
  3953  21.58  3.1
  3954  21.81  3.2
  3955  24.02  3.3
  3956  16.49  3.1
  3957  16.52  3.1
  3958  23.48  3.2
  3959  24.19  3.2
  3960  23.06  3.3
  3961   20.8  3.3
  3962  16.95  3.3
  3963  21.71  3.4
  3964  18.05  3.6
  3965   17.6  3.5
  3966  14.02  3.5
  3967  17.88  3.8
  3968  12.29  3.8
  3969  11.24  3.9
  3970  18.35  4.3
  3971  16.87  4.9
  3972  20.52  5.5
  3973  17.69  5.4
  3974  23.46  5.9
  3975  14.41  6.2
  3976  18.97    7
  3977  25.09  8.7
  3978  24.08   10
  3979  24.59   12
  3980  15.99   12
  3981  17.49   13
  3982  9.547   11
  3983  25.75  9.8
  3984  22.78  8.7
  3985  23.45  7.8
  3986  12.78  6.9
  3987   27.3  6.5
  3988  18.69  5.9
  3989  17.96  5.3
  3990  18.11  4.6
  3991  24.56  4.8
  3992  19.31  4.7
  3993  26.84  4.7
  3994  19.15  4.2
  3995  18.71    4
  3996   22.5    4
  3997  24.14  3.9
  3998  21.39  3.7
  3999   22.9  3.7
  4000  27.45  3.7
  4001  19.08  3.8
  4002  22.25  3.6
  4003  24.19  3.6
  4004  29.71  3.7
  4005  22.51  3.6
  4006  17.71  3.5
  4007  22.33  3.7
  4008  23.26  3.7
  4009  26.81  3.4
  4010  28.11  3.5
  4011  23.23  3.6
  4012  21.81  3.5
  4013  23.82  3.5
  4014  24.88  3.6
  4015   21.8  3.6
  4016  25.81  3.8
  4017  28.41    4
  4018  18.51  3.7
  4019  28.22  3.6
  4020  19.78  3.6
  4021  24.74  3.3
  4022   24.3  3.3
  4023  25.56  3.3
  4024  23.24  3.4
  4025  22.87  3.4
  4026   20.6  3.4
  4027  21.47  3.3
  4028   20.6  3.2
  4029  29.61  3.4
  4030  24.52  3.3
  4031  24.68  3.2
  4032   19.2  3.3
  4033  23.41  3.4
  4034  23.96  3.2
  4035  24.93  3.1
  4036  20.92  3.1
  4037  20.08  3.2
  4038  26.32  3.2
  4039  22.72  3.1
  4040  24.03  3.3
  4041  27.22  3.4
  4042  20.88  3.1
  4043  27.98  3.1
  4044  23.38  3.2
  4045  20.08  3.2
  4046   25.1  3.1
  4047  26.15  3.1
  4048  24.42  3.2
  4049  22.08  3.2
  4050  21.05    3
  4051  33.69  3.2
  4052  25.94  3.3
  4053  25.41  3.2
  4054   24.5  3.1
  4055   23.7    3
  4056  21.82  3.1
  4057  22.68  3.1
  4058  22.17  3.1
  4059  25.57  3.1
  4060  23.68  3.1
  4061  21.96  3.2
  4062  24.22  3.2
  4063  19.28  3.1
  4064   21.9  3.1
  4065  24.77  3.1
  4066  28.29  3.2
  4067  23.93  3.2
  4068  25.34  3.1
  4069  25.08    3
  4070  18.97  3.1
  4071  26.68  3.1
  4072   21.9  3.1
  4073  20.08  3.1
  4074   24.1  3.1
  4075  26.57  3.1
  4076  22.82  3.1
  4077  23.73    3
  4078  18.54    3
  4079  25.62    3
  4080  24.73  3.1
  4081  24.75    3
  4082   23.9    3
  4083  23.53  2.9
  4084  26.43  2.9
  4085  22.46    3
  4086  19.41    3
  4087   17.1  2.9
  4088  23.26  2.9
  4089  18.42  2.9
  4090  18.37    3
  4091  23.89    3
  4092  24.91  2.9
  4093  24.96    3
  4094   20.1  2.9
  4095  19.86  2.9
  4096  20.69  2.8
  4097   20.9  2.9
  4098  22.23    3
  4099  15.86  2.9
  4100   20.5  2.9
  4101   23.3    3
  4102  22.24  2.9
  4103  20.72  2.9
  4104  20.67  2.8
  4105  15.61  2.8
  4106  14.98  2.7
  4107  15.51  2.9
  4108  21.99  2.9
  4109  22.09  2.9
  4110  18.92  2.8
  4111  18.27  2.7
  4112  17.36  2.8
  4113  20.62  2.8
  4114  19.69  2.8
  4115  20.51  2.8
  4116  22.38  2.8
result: 1.35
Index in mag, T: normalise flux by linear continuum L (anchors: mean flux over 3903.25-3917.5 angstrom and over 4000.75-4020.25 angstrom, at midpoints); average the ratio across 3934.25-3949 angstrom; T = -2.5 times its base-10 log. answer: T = 0.27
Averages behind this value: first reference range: 21.1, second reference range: 23.7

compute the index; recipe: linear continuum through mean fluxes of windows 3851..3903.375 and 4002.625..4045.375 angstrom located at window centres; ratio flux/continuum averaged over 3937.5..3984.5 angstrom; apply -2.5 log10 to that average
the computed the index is 0.12 mag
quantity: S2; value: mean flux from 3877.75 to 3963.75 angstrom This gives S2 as 18.5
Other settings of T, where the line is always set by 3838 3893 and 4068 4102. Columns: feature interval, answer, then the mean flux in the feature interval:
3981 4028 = -0.07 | 22.5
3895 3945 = 0.07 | 18.6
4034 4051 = -0.11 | 23.9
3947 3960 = 0.00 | 20.4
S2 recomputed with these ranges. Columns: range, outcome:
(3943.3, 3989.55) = 19.3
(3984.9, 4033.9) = 22.9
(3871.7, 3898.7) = 17.3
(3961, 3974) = 17.3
